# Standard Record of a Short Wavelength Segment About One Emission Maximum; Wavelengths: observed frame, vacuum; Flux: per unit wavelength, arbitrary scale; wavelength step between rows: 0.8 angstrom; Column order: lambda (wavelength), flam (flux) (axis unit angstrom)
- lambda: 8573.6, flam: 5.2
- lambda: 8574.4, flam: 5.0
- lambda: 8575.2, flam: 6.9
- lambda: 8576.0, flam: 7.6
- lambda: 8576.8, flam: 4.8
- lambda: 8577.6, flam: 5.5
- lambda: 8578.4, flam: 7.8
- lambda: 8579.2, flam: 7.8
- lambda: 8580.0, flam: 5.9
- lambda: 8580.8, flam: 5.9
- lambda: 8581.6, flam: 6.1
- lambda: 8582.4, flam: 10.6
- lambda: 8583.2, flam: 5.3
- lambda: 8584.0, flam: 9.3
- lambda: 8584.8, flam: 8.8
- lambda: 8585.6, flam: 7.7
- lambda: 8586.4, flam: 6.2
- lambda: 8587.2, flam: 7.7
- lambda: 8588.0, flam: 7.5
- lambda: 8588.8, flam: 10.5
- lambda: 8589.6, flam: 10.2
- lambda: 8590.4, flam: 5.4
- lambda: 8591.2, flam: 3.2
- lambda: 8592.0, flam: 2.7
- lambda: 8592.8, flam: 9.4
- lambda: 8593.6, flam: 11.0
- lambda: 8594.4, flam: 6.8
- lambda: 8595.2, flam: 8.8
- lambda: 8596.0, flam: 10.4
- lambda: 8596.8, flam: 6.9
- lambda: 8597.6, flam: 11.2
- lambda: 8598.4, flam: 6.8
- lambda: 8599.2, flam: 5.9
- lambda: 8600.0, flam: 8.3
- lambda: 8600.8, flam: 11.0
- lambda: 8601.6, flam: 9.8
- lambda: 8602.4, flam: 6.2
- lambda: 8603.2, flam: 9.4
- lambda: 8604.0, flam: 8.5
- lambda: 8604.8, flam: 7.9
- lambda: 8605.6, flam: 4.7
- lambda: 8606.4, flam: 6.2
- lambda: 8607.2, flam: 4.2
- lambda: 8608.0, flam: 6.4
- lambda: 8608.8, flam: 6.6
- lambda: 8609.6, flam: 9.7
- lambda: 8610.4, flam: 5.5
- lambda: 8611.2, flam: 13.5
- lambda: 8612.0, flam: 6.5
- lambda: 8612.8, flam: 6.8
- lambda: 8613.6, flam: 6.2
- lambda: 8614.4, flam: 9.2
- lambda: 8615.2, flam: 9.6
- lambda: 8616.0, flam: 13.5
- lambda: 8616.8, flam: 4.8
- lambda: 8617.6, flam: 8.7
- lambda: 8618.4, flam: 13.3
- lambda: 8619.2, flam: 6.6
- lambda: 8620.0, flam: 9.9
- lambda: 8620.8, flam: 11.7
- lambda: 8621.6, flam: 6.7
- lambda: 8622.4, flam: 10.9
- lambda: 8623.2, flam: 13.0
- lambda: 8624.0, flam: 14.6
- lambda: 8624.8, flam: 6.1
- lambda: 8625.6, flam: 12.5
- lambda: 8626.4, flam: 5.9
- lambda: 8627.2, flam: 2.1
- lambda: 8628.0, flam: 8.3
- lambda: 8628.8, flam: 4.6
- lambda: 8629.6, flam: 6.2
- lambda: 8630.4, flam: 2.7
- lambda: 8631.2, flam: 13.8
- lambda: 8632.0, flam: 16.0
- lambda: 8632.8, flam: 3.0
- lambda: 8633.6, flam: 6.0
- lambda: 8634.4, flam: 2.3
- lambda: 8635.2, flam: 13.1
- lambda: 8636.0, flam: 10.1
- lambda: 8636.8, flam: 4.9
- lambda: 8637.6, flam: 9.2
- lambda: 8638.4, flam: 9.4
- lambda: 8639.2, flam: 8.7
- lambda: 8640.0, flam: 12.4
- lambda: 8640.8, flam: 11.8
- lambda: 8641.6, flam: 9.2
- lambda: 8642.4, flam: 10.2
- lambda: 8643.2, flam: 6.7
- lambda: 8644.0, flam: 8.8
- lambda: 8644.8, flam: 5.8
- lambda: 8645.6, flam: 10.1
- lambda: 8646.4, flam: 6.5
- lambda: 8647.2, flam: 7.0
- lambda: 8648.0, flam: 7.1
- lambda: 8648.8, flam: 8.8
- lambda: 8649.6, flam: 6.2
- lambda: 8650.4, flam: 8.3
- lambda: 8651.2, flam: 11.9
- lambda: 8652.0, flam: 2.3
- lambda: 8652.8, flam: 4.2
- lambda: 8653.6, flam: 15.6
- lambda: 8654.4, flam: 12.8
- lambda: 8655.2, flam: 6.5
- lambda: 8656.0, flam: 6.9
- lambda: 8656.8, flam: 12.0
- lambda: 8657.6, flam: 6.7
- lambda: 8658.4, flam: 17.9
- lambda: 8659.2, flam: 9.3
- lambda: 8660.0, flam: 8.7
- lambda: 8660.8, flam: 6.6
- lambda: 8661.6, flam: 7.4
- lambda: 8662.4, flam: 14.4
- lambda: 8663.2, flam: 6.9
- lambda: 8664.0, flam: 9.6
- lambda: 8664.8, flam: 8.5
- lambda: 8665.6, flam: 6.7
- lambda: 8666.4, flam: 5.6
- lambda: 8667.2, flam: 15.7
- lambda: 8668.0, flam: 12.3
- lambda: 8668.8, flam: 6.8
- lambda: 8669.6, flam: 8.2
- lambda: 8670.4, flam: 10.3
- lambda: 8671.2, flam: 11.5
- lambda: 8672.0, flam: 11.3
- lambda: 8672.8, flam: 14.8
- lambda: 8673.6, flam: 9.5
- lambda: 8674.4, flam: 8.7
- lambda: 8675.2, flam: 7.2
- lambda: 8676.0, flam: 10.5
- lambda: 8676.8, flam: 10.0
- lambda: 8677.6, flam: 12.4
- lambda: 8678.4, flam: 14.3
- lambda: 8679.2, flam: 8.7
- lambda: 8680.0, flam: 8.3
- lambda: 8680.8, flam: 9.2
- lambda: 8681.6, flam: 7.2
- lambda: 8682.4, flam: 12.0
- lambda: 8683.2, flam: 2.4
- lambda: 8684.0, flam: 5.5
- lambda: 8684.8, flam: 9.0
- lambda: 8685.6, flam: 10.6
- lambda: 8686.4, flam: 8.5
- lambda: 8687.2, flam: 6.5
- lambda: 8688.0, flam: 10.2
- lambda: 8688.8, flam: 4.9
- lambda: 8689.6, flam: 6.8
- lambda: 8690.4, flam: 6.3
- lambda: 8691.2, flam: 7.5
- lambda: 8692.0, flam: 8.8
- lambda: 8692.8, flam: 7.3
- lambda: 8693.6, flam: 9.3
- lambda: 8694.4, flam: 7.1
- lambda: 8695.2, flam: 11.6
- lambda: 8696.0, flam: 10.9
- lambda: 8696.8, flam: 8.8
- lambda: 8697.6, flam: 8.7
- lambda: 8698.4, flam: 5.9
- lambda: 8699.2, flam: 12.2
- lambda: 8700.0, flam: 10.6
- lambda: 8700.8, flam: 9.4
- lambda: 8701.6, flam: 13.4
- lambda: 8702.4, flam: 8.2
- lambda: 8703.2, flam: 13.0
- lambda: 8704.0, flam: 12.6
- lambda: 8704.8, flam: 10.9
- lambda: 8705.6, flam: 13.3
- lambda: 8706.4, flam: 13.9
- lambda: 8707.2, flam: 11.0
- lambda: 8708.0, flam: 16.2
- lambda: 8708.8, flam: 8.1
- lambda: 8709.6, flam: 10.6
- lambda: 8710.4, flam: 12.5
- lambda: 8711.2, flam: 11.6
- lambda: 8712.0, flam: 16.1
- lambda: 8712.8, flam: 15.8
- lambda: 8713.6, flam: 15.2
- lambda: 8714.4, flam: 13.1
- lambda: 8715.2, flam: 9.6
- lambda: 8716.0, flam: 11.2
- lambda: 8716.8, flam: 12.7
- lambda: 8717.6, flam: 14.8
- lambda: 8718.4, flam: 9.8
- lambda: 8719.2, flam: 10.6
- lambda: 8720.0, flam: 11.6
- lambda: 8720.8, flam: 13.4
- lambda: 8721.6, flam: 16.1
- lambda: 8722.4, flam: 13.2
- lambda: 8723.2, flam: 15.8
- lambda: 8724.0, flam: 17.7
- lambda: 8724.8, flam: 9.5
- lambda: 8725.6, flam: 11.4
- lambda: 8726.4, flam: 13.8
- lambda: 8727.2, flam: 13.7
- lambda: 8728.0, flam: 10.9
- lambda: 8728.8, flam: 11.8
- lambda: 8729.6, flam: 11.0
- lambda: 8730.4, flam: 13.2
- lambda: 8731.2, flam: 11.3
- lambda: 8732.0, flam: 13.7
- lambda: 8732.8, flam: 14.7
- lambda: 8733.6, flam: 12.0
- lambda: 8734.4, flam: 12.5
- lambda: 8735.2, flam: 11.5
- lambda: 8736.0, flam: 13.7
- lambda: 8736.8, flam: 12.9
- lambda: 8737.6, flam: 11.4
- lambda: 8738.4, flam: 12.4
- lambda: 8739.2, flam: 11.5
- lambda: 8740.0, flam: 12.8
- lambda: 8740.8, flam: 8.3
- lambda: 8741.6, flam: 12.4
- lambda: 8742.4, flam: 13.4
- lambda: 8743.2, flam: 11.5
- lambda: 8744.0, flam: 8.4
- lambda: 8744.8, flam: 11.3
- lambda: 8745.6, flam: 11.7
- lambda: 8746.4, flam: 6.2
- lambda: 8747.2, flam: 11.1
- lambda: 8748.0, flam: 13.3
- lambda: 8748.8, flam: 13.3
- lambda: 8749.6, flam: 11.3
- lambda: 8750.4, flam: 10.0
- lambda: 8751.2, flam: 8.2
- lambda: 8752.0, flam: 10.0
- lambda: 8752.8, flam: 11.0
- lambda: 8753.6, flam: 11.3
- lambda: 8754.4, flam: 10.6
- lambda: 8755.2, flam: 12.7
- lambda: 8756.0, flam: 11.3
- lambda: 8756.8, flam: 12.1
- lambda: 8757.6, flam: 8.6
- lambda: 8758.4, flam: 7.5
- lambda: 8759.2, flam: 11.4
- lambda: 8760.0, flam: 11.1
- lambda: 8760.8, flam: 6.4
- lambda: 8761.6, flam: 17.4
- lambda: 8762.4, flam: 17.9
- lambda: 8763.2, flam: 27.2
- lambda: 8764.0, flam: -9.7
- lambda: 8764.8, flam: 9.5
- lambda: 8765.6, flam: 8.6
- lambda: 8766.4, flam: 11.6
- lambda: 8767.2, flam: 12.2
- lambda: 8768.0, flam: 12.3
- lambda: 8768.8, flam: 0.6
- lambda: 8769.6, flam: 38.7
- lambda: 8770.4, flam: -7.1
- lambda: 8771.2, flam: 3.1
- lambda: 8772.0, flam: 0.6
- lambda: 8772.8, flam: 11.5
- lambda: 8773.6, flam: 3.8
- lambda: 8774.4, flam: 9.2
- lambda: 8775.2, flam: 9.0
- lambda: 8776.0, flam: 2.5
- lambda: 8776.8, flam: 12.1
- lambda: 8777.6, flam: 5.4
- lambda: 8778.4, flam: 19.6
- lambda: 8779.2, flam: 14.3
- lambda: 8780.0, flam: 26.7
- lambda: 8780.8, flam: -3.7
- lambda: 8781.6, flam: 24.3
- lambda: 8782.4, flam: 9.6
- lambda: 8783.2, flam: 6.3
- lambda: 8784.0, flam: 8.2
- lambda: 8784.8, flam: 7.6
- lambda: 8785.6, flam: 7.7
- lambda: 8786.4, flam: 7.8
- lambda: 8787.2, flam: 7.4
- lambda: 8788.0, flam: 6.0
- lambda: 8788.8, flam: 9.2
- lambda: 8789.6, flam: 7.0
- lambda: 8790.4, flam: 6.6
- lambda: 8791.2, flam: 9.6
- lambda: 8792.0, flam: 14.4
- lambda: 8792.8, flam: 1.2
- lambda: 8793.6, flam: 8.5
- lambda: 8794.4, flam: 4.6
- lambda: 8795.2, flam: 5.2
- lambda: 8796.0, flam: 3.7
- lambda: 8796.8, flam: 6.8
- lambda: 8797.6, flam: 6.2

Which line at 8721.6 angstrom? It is Mg II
